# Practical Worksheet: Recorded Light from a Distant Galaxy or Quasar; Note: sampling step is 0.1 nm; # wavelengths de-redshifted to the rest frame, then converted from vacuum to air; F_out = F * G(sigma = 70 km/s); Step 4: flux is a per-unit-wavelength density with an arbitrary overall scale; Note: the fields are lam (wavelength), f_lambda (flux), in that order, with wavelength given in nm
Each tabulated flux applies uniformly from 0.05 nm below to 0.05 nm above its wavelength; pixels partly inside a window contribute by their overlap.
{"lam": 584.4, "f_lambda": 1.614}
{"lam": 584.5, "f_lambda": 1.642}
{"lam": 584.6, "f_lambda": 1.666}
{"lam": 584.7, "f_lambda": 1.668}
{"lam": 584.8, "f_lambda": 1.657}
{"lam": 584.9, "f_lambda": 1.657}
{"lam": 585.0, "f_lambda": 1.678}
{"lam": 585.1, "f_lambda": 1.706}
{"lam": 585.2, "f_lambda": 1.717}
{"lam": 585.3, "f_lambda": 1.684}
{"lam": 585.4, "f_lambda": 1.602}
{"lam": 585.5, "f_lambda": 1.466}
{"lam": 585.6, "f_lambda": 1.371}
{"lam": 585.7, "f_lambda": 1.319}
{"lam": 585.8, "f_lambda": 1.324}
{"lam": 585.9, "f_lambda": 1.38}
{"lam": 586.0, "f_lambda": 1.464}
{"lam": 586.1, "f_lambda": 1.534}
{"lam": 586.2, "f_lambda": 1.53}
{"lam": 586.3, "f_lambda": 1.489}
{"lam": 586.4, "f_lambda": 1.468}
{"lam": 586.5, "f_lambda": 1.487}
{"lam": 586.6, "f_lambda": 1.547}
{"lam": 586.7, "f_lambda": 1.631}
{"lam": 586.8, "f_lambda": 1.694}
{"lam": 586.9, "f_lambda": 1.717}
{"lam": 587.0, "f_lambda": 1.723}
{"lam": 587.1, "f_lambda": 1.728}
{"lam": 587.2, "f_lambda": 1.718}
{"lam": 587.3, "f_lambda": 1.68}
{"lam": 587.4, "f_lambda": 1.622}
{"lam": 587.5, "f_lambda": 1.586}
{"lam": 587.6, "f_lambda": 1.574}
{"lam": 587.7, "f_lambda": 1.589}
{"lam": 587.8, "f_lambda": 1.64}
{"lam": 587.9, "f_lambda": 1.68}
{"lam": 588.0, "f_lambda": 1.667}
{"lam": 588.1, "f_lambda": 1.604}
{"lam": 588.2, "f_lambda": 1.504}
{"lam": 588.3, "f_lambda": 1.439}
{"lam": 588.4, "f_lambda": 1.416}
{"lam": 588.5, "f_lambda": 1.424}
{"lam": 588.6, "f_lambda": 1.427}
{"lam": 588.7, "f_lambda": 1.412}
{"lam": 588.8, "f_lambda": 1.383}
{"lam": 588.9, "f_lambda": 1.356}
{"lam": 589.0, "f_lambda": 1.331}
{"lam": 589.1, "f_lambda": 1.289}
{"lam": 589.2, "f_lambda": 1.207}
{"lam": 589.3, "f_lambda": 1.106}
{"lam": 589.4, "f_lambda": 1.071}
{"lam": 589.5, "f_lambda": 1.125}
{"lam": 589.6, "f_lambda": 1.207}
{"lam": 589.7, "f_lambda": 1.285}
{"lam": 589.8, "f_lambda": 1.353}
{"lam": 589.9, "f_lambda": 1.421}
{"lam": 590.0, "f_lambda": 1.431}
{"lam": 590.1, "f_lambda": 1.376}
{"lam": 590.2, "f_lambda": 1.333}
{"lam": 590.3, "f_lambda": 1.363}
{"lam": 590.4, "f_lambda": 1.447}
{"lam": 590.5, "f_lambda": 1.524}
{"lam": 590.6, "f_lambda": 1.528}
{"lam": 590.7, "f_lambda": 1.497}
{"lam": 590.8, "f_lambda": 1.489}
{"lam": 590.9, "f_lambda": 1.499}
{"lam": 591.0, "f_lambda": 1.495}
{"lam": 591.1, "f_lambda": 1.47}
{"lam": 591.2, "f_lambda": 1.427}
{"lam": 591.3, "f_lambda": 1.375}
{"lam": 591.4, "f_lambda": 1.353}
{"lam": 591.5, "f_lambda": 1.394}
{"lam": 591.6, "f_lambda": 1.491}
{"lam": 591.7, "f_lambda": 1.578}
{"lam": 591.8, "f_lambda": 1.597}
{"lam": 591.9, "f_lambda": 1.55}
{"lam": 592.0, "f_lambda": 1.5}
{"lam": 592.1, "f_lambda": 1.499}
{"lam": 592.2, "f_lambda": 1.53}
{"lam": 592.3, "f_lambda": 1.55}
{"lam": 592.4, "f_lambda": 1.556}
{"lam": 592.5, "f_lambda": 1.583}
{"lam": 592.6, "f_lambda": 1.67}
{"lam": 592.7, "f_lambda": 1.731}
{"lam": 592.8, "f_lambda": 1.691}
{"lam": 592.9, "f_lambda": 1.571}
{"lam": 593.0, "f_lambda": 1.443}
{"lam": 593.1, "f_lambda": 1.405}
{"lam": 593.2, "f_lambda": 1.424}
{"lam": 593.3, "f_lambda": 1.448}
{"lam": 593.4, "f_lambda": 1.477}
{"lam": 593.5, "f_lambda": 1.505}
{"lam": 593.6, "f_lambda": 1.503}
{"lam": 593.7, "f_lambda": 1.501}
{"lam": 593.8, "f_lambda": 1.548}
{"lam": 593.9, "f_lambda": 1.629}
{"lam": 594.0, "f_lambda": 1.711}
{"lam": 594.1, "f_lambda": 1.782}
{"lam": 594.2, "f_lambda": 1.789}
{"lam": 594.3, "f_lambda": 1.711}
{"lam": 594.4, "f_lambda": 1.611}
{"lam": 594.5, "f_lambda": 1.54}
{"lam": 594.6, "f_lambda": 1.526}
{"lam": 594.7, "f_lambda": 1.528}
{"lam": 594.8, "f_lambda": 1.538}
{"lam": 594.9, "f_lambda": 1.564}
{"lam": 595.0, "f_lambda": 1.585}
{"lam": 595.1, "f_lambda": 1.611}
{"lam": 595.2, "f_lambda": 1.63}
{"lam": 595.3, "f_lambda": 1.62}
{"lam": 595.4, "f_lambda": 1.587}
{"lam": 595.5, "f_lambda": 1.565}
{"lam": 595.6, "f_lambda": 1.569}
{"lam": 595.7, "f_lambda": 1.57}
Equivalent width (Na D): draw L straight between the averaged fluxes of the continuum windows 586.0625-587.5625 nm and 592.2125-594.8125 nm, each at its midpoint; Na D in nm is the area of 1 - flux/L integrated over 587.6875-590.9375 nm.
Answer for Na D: 0.39 nm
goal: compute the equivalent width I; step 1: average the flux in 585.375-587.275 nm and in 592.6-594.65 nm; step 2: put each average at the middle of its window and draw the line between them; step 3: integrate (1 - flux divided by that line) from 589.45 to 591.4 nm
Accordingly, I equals 0.20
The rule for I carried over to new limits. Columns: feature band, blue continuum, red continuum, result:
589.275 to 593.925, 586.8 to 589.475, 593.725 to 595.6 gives 0.30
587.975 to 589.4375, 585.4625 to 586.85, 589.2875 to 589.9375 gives -0.09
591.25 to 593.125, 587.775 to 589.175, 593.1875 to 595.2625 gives 0.01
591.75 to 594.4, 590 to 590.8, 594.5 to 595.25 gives -0.10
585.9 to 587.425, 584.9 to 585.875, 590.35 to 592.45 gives -0.06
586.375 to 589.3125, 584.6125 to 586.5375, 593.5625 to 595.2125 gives 0.05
